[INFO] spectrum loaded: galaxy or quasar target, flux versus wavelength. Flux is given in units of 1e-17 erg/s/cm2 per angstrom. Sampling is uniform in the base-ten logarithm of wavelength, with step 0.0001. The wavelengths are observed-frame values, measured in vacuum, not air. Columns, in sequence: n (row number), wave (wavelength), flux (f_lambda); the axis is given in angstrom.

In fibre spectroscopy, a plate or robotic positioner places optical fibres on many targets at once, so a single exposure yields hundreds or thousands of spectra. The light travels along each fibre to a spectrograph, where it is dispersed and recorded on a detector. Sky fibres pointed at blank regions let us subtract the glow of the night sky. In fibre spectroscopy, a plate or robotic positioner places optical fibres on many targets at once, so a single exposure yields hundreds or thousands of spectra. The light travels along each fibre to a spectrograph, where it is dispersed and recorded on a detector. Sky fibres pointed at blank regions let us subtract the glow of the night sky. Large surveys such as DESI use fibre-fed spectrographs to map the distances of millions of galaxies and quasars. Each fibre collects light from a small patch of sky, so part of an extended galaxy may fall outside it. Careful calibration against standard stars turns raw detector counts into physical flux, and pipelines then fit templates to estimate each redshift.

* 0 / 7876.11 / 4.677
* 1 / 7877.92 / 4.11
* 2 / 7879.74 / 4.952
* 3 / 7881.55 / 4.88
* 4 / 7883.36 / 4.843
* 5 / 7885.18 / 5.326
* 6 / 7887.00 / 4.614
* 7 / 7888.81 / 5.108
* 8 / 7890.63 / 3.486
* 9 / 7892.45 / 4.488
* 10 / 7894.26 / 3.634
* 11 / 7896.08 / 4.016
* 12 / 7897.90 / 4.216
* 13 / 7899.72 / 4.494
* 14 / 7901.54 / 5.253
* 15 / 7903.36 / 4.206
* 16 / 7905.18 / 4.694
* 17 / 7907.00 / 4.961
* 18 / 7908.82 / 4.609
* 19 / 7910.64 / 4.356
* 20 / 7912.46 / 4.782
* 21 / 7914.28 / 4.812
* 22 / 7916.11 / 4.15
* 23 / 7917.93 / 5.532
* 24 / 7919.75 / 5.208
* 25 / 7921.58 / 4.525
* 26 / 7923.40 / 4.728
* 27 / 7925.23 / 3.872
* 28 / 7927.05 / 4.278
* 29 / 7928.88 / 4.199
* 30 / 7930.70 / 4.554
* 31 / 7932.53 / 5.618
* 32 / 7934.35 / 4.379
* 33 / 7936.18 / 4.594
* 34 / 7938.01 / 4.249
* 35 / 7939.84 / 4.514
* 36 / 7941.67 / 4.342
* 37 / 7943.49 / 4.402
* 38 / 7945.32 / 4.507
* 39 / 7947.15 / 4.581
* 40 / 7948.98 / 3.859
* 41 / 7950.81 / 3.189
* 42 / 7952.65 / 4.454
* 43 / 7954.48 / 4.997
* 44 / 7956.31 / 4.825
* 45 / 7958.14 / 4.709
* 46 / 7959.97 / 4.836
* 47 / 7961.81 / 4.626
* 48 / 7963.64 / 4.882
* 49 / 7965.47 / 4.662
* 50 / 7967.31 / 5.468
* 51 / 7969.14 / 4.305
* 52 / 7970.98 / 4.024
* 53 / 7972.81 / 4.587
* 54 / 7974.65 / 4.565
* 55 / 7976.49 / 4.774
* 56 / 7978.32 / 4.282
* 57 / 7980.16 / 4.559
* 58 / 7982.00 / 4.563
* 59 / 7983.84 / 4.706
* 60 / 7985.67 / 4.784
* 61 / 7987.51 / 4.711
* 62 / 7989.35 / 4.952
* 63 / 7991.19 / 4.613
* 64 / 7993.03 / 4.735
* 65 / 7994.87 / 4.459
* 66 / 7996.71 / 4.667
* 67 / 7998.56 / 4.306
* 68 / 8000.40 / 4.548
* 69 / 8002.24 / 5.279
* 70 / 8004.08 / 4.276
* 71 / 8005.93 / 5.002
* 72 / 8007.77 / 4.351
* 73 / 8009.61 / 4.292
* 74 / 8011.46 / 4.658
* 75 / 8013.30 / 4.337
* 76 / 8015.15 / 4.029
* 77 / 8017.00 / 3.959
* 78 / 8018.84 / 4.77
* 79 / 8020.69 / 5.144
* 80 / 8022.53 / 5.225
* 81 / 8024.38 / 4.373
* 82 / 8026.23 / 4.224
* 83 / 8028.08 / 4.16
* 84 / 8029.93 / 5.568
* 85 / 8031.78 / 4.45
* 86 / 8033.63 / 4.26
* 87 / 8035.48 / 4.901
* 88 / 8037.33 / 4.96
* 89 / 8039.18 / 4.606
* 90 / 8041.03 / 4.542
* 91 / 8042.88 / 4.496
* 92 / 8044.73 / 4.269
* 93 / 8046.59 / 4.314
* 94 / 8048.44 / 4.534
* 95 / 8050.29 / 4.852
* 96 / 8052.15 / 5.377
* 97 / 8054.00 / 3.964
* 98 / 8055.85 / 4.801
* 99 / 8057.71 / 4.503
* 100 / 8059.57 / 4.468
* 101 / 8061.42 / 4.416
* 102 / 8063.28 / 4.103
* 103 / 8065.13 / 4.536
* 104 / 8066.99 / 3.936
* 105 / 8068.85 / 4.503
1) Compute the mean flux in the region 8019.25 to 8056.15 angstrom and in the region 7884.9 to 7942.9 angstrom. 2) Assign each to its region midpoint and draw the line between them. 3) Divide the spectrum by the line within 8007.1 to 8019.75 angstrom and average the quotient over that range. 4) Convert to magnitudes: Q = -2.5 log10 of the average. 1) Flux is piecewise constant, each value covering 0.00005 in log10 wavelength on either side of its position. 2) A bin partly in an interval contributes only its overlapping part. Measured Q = 0.07 mag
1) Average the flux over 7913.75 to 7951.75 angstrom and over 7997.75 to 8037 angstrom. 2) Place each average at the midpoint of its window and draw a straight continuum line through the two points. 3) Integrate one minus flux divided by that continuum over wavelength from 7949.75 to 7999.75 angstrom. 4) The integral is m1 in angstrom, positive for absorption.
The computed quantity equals -0.8 angstrom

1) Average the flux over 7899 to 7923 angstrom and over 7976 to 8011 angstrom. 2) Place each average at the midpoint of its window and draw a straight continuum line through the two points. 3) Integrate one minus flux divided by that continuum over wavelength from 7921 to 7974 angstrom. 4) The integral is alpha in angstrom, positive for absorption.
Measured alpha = 2.0 angstrom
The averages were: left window 4.74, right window 4.62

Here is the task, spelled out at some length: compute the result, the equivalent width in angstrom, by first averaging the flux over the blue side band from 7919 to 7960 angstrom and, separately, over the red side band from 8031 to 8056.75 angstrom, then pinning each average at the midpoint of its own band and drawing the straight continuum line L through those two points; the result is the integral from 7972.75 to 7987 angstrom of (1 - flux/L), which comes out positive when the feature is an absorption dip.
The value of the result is -0.2 angstrom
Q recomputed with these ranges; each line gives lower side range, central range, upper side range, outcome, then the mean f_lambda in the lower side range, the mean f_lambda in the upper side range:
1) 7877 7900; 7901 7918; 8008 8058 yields -0.05 mag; 4.47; 4.57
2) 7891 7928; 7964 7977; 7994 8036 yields -0.02 mag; 4.52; 4.57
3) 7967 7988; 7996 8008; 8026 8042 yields -0.01 mag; 4.59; 4.65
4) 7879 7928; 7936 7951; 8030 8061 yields 0.08 mag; 4.59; 4.61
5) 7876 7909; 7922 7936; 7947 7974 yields 0.00 mag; 4.55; 4.53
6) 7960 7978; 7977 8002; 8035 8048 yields 0.00 mag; 4.65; 4.57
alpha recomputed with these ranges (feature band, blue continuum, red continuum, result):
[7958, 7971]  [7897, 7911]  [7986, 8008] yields -0.24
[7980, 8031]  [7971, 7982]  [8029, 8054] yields -0.36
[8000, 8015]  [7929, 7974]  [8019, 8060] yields 0.13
